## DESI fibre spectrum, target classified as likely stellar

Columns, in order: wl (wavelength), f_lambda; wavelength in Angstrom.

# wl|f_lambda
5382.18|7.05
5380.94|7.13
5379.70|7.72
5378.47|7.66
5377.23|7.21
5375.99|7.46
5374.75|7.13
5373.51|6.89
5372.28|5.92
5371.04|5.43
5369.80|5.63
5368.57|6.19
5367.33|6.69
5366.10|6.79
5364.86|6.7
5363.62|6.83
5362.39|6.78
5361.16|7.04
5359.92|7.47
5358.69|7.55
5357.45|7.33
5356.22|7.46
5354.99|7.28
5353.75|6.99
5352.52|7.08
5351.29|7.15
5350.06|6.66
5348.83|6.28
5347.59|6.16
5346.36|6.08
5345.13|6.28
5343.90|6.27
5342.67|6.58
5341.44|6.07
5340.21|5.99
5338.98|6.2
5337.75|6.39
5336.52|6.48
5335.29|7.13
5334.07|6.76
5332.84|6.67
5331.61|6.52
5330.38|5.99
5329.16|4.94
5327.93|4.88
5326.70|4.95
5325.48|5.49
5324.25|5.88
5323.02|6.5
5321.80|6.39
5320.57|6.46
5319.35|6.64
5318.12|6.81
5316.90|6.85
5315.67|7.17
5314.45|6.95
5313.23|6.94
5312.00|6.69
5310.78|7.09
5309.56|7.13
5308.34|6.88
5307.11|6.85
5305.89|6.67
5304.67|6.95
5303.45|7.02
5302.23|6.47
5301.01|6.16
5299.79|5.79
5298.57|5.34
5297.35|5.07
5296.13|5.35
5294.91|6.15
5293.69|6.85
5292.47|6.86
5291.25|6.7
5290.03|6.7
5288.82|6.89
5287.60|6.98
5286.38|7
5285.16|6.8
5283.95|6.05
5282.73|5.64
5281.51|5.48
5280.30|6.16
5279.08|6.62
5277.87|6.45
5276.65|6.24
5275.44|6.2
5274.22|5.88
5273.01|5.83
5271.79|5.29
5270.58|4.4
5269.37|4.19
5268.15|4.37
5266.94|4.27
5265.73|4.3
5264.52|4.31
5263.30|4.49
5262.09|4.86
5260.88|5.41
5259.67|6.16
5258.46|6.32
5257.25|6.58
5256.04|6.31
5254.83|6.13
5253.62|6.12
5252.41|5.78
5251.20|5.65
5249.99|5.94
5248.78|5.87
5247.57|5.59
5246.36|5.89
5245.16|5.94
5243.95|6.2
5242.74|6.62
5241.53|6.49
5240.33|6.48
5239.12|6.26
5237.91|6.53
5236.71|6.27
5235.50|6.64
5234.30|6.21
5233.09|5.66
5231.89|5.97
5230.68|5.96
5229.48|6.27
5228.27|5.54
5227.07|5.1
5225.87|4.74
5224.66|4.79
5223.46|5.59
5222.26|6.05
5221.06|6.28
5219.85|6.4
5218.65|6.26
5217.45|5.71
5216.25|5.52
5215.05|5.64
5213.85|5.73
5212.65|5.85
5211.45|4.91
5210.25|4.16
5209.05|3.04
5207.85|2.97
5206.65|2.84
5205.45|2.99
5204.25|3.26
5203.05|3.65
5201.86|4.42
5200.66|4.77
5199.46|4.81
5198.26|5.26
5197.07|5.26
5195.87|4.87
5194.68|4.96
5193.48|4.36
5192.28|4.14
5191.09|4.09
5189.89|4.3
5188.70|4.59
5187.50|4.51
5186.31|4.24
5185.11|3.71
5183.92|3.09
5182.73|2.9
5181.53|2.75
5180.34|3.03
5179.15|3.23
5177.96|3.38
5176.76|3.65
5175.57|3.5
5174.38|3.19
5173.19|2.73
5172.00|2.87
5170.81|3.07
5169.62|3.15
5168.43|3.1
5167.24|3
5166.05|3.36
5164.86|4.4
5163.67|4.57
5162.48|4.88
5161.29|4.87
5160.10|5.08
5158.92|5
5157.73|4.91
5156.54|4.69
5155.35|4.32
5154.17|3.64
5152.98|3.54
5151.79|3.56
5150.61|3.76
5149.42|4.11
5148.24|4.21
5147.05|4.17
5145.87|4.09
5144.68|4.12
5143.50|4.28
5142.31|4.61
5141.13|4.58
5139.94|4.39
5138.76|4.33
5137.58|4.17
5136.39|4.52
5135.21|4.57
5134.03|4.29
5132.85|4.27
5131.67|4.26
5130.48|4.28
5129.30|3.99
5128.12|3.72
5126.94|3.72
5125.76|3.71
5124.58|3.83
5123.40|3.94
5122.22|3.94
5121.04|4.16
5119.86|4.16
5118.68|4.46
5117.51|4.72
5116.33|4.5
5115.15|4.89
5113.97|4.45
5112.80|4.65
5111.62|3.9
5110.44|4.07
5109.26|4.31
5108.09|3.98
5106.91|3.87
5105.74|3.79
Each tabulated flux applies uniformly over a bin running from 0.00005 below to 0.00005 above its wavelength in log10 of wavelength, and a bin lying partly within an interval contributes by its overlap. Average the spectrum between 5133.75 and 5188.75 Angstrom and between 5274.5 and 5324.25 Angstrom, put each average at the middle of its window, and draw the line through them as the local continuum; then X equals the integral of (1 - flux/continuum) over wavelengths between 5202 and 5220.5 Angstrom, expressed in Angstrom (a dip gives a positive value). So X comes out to 1.0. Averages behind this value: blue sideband 3.92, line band 4.6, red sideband 6.49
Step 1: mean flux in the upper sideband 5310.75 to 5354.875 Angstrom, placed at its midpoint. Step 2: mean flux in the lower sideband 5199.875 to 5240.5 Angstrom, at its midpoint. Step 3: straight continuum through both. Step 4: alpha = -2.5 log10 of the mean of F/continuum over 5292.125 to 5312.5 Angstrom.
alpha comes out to -0.06 mag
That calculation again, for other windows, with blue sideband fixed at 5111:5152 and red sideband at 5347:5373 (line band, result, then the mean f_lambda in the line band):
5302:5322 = -0.11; 6.84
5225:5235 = -0.07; 5.67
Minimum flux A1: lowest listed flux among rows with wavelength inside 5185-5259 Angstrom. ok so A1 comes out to 2.84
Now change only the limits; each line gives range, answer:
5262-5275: 4.19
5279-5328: 4.88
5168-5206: 2.73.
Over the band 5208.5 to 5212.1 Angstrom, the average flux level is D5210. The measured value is 4.08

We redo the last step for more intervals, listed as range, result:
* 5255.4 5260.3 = 6.34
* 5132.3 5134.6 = 4.28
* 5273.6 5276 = 6.03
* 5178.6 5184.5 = 3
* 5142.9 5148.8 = 4.17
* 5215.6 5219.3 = 5.84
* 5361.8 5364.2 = 6.82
